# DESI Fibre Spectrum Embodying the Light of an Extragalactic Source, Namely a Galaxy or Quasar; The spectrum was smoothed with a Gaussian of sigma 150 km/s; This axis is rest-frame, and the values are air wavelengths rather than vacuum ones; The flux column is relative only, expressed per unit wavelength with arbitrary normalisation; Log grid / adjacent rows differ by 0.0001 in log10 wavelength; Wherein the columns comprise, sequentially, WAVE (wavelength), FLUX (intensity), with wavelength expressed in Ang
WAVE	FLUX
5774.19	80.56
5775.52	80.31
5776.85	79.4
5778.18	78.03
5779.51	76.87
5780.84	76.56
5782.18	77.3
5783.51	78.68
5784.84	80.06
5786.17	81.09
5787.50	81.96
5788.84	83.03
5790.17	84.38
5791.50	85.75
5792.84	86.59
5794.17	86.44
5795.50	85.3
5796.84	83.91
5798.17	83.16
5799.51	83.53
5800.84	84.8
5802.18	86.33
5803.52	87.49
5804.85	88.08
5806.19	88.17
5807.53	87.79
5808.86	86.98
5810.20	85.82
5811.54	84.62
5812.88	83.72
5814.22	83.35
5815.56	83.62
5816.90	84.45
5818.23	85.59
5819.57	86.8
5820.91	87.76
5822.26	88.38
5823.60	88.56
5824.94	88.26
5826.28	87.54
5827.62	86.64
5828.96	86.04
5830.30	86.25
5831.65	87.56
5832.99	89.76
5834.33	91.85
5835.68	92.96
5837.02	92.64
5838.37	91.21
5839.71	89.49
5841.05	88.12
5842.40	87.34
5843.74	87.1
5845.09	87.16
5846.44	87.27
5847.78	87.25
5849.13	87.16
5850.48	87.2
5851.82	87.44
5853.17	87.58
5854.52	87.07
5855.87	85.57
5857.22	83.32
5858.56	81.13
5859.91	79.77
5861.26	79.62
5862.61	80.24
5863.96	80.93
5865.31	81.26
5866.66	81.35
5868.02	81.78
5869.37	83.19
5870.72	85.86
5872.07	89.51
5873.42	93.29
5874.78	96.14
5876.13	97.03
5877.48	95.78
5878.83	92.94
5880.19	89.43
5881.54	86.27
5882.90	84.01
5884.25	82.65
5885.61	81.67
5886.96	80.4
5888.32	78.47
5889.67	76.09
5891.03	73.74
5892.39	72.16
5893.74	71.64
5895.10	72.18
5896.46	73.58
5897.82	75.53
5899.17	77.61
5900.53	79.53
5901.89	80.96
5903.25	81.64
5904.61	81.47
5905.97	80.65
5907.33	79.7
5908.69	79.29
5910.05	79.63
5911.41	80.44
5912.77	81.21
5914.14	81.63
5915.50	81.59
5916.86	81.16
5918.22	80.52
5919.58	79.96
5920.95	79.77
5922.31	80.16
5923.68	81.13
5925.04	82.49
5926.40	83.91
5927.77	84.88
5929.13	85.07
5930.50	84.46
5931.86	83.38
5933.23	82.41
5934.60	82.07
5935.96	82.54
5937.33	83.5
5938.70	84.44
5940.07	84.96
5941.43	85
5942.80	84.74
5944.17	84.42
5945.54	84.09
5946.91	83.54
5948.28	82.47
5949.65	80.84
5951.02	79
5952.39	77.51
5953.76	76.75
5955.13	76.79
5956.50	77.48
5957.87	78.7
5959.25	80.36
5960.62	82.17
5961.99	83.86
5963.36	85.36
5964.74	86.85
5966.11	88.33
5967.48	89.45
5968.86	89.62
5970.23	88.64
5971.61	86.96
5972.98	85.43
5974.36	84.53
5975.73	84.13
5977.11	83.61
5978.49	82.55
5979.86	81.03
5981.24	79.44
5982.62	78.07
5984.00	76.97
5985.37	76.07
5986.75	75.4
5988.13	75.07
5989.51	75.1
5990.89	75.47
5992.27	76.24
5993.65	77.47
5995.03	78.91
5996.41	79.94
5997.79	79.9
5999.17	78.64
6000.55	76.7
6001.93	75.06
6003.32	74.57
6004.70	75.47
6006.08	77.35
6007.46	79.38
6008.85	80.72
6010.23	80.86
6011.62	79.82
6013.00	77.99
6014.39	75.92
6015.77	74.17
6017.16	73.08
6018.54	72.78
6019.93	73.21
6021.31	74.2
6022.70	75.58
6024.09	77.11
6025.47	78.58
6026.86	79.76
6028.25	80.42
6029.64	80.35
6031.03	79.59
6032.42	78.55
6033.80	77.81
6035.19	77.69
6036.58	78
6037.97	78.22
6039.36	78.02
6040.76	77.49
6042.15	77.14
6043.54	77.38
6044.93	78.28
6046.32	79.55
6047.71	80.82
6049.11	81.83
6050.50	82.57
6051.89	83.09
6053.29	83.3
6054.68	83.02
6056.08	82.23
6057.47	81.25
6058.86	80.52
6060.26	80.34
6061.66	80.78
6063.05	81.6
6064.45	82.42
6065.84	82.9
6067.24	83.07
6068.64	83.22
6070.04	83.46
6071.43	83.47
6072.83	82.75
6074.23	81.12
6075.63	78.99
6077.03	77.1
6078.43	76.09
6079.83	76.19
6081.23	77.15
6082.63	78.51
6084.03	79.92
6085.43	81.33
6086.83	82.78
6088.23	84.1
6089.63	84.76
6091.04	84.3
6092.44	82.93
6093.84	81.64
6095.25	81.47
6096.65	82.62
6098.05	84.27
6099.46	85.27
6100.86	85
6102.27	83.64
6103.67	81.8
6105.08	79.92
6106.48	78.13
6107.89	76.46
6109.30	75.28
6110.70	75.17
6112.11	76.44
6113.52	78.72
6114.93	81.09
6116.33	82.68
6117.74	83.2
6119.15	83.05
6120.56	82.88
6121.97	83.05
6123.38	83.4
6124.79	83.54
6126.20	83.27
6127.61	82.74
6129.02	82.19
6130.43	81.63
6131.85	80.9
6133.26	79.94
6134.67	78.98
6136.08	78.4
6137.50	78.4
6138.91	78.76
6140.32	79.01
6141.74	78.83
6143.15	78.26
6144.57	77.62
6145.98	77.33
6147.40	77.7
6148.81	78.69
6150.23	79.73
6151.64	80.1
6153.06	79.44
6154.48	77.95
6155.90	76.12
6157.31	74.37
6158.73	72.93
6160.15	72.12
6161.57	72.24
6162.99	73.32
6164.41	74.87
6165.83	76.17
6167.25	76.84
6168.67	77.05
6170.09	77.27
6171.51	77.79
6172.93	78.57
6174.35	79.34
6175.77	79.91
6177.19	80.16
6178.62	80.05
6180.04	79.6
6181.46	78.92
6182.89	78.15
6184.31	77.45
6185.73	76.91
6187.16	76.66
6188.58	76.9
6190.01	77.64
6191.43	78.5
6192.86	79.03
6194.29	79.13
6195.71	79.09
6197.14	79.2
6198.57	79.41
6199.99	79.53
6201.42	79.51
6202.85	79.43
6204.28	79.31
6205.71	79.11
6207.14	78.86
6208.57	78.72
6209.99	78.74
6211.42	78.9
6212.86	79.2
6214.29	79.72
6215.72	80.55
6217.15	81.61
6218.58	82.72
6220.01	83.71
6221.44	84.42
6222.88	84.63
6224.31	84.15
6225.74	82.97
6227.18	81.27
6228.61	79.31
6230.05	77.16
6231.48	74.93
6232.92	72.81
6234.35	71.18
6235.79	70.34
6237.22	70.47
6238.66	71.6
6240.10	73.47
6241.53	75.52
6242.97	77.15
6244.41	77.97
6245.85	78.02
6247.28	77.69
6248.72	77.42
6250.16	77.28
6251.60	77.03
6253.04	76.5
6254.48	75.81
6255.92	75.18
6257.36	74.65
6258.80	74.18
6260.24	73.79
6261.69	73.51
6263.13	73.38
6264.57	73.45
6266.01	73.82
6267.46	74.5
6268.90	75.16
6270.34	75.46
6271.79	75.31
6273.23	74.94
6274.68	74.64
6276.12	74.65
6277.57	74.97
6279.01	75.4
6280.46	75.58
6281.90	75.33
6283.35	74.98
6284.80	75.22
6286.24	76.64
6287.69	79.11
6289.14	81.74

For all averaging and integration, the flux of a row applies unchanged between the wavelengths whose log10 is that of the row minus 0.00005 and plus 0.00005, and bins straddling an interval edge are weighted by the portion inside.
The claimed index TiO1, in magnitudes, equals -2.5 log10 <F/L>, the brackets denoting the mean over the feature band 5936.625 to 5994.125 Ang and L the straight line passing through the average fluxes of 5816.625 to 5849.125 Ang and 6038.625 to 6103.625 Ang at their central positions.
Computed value 0.03 mag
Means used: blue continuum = 88.2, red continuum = 81.3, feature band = 81.7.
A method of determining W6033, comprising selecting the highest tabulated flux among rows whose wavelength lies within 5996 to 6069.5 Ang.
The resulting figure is 83.3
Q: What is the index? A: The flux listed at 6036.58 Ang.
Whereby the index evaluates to 78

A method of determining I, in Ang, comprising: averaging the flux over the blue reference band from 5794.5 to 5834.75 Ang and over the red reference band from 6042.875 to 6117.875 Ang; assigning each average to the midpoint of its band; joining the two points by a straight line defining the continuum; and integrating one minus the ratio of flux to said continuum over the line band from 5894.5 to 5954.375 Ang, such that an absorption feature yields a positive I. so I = 2.11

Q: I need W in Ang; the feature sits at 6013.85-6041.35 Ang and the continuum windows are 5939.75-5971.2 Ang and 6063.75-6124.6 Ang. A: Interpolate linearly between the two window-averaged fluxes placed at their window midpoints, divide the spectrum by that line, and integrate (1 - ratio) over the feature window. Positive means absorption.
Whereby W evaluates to 1.7 Ang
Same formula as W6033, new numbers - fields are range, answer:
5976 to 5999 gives 83.61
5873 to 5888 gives 97.03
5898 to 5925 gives 81.64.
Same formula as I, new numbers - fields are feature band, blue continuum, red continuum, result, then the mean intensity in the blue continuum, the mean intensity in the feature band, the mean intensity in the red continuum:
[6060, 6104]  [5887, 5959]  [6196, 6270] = -1.62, 80.3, 81.7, 77.4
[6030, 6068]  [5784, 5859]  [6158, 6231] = 0.68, 86.4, 80.3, 78.8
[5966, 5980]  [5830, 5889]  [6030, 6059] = -0.58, 86.7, 85.9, 79.8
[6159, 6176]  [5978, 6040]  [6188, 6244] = 0.46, 77.5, 76.1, 78.4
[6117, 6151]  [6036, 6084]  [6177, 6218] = -0.38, 80.3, 80.5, 79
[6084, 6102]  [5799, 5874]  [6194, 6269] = -0.59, 86.3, 83.2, 77.5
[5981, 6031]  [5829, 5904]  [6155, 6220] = 2.82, 84.5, 77.1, 78.1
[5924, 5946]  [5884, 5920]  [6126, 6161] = -1.46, 78.7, 83.9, 78.5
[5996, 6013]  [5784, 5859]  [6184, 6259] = 0.91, 86.4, 78.2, 78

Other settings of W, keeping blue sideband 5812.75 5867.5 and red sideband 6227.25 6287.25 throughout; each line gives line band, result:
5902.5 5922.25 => 0.9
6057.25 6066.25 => -0.1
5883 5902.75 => 1.8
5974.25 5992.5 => 0.8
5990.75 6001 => 0.5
